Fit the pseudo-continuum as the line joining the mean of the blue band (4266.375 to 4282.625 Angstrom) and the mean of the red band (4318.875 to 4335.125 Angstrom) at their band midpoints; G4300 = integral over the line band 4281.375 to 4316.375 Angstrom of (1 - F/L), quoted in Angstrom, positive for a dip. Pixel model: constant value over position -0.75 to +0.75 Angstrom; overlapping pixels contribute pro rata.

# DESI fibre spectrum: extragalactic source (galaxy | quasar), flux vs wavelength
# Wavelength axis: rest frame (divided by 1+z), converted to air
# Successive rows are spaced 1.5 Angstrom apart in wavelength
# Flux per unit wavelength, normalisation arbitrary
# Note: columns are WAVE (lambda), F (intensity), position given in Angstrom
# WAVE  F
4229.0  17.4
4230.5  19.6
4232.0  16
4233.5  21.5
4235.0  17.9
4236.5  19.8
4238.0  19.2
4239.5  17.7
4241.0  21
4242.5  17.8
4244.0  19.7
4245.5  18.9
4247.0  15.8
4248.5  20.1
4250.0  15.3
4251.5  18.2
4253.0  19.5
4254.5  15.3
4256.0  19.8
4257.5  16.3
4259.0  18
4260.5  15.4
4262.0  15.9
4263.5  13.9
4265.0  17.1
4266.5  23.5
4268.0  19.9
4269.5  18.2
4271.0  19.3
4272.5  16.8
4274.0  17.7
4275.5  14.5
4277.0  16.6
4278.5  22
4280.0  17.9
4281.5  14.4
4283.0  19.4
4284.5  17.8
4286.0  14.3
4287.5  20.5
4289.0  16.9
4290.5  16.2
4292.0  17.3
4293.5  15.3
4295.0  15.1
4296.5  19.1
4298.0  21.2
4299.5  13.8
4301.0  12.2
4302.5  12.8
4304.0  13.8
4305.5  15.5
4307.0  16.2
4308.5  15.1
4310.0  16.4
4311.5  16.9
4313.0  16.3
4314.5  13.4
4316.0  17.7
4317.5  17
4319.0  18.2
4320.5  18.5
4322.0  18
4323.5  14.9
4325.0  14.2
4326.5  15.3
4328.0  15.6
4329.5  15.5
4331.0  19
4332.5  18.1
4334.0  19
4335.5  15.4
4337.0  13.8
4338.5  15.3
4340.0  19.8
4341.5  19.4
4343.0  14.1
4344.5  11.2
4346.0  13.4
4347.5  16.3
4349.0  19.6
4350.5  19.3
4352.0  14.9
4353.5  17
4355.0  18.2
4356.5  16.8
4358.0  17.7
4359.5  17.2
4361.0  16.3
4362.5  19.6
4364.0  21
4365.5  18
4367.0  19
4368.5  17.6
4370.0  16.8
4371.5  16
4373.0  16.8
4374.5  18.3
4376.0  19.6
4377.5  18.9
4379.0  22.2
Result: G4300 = 2.7 Angstrom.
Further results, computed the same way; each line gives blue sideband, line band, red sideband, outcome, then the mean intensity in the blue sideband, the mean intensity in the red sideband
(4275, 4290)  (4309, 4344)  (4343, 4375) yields 1.43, 17.5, 17.1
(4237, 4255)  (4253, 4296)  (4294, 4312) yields -1.09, 18.3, 15.7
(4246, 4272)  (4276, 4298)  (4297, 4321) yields -0.93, 17.7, 15.9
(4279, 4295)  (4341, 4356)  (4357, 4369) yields 1.45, 17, 18.3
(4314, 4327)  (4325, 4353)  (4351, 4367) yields 1.20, 16.4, 17.8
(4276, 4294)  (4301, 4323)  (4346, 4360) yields 1.70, 17.4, 17.2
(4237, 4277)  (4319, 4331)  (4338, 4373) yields 0.73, 17.9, 17.2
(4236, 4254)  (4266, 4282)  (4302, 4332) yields -0.63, 18.5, 16.1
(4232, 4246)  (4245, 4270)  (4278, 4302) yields 0.87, 19.1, 17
